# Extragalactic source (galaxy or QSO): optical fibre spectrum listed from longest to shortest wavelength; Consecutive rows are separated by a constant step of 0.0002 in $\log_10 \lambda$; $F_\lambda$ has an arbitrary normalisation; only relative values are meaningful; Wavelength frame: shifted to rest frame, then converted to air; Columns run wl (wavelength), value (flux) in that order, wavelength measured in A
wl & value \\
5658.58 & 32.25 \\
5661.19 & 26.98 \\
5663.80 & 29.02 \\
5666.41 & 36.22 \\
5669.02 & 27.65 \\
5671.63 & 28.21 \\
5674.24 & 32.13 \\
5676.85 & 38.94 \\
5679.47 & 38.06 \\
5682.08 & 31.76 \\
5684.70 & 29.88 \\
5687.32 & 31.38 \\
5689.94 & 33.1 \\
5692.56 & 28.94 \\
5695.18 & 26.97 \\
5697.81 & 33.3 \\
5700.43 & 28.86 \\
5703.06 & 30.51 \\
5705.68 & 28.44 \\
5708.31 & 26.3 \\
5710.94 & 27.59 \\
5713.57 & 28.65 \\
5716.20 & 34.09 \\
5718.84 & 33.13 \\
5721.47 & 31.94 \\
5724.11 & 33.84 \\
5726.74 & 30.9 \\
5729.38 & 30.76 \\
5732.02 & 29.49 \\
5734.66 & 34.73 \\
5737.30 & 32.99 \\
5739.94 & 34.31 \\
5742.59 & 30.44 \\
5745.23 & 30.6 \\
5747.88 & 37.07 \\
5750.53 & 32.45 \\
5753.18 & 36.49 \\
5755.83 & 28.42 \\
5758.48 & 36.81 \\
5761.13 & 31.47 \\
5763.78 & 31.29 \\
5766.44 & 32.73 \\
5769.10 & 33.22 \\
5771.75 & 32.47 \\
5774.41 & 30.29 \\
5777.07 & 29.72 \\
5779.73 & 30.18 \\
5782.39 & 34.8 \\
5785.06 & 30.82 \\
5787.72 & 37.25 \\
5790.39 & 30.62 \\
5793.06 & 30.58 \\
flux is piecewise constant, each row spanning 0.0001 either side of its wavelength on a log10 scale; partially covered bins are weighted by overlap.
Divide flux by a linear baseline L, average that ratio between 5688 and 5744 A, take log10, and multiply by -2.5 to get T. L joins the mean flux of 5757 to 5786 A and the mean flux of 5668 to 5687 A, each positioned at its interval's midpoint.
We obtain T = 0.05 mag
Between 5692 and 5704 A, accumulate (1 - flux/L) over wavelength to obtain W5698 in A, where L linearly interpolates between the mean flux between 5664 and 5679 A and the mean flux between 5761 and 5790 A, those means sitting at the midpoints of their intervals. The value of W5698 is 1.0 A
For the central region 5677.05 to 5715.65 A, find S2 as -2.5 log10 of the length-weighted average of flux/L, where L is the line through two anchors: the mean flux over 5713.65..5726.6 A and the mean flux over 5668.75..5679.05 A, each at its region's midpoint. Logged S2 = 0.07 mag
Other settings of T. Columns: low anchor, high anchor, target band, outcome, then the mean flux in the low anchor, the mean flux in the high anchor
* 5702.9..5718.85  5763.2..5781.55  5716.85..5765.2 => -0.07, 29.5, 31.5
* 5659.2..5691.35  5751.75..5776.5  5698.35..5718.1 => 0.09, 31.9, 32.5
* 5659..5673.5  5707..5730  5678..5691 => -0.09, 29.9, 30.8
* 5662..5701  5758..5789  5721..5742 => -0.01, 31.6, 32.5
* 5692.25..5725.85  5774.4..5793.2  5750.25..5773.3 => -0.05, 30.2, 32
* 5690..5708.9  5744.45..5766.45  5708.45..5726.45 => -0.02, 29.4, 33.1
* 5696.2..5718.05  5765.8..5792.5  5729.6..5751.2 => -0.06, 29.8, 32.1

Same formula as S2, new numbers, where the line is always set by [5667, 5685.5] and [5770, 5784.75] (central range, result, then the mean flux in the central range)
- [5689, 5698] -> 0.080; 30.1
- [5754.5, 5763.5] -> -0.015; 32.2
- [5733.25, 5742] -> -0.057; 33.7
